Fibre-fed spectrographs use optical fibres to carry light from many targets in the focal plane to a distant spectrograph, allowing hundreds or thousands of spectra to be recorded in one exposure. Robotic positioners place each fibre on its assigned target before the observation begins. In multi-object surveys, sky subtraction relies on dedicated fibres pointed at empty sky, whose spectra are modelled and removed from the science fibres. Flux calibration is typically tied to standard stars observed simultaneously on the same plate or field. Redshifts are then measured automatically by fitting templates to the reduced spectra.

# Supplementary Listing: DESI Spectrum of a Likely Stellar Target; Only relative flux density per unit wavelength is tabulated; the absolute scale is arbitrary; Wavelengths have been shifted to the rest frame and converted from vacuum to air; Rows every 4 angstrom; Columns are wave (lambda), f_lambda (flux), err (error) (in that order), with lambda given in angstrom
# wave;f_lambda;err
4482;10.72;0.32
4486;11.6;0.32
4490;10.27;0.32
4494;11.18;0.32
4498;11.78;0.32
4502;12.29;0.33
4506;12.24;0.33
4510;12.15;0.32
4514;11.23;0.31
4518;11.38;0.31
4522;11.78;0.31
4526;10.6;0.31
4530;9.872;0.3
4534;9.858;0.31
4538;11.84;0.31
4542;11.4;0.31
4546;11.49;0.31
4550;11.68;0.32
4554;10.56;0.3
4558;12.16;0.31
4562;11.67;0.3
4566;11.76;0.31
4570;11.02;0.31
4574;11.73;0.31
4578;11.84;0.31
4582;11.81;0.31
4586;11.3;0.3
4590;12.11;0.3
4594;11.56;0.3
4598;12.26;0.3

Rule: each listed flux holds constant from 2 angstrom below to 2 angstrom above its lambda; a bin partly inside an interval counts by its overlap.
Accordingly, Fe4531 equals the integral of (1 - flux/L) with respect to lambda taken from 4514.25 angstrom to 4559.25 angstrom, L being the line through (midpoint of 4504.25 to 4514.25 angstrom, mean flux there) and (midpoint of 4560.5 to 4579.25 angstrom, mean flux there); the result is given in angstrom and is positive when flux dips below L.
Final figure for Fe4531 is 2.5 angstrom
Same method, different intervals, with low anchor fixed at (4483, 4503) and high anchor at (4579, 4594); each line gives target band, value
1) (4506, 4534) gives 0.7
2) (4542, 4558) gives 0.3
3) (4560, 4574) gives 0.2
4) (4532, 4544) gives 0.5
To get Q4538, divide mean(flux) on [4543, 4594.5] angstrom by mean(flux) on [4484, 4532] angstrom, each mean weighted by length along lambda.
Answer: 1.02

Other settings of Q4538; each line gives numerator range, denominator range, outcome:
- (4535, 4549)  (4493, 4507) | 0.96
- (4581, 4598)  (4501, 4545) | 1.04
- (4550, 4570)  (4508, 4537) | 1.04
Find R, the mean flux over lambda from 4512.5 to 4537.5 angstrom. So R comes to 10.8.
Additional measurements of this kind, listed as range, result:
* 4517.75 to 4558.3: 11.1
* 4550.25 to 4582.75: 11.6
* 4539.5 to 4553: 11.5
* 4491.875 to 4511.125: 11.9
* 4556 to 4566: 11.9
